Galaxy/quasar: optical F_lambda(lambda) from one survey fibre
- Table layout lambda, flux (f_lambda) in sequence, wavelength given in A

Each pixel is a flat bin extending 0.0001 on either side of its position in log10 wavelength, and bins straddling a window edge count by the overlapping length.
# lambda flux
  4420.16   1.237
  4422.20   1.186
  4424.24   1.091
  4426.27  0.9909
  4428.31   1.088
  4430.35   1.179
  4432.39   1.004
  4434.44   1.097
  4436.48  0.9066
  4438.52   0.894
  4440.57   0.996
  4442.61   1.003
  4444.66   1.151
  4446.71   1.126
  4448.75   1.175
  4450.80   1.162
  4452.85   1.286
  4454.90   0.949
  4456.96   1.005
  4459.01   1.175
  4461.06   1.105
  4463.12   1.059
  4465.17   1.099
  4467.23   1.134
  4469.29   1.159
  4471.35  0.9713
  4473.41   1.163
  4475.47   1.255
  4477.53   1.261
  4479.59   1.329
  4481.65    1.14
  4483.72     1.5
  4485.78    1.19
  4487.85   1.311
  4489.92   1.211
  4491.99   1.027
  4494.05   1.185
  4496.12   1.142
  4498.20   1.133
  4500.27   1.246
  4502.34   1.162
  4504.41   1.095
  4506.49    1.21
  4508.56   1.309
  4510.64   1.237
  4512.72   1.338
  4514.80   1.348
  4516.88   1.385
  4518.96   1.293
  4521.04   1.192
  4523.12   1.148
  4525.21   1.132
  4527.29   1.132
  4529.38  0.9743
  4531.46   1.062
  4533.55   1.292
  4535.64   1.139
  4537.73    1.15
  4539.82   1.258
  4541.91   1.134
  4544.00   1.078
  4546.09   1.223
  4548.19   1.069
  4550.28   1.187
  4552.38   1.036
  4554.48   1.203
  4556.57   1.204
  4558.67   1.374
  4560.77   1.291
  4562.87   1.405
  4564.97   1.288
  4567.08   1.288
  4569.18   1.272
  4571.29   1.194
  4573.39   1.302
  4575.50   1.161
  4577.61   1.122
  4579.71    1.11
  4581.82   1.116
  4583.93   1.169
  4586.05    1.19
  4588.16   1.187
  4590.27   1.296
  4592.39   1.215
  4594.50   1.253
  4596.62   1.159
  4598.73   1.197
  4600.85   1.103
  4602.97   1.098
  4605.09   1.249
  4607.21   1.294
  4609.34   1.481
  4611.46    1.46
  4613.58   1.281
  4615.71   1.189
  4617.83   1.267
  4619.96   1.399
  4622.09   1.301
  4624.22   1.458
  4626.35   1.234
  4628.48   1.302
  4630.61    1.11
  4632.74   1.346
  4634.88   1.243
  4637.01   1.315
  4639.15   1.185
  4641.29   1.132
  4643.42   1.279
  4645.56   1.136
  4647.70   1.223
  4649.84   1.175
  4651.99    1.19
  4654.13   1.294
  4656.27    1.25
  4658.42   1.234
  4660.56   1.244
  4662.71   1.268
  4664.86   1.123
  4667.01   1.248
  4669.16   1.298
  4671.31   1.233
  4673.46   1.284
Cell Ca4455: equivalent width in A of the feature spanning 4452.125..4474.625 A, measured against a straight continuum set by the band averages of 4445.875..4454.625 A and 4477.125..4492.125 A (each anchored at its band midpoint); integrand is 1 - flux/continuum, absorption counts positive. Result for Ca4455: 1.94 A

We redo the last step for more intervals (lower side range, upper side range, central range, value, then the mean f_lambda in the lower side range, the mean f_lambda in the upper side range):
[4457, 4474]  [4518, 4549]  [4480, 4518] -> -3.6 A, 1.1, 1.15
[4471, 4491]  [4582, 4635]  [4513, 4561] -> 2.3 A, 1.24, 1.26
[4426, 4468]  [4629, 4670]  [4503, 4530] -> -2.2 A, 1.08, 1.23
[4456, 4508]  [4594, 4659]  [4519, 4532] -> 0.8 A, 1.17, 1.25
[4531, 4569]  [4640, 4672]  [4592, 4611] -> -0.3 A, 1.21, 1.22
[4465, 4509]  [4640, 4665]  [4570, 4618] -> -0.5 A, 1.19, 1.22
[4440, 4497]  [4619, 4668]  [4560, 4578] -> -0.8 A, 1.15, 1.25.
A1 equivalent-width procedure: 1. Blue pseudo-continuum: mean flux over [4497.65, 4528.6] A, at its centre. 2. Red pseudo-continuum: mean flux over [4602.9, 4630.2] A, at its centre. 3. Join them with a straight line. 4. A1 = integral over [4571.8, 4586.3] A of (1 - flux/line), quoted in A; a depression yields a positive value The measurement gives 1.3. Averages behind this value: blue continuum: 1.22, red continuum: 1.31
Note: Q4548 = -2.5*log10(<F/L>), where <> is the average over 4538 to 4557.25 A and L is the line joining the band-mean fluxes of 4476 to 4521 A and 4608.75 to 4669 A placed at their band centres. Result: 0.08 mag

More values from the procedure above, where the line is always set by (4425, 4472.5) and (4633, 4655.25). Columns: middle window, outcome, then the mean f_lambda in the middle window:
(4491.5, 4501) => -0.038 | 1.15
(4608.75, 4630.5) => -0.104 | 1.32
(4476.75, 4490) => -0.166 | 1.28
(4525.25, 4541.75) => -0.004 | 1.14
